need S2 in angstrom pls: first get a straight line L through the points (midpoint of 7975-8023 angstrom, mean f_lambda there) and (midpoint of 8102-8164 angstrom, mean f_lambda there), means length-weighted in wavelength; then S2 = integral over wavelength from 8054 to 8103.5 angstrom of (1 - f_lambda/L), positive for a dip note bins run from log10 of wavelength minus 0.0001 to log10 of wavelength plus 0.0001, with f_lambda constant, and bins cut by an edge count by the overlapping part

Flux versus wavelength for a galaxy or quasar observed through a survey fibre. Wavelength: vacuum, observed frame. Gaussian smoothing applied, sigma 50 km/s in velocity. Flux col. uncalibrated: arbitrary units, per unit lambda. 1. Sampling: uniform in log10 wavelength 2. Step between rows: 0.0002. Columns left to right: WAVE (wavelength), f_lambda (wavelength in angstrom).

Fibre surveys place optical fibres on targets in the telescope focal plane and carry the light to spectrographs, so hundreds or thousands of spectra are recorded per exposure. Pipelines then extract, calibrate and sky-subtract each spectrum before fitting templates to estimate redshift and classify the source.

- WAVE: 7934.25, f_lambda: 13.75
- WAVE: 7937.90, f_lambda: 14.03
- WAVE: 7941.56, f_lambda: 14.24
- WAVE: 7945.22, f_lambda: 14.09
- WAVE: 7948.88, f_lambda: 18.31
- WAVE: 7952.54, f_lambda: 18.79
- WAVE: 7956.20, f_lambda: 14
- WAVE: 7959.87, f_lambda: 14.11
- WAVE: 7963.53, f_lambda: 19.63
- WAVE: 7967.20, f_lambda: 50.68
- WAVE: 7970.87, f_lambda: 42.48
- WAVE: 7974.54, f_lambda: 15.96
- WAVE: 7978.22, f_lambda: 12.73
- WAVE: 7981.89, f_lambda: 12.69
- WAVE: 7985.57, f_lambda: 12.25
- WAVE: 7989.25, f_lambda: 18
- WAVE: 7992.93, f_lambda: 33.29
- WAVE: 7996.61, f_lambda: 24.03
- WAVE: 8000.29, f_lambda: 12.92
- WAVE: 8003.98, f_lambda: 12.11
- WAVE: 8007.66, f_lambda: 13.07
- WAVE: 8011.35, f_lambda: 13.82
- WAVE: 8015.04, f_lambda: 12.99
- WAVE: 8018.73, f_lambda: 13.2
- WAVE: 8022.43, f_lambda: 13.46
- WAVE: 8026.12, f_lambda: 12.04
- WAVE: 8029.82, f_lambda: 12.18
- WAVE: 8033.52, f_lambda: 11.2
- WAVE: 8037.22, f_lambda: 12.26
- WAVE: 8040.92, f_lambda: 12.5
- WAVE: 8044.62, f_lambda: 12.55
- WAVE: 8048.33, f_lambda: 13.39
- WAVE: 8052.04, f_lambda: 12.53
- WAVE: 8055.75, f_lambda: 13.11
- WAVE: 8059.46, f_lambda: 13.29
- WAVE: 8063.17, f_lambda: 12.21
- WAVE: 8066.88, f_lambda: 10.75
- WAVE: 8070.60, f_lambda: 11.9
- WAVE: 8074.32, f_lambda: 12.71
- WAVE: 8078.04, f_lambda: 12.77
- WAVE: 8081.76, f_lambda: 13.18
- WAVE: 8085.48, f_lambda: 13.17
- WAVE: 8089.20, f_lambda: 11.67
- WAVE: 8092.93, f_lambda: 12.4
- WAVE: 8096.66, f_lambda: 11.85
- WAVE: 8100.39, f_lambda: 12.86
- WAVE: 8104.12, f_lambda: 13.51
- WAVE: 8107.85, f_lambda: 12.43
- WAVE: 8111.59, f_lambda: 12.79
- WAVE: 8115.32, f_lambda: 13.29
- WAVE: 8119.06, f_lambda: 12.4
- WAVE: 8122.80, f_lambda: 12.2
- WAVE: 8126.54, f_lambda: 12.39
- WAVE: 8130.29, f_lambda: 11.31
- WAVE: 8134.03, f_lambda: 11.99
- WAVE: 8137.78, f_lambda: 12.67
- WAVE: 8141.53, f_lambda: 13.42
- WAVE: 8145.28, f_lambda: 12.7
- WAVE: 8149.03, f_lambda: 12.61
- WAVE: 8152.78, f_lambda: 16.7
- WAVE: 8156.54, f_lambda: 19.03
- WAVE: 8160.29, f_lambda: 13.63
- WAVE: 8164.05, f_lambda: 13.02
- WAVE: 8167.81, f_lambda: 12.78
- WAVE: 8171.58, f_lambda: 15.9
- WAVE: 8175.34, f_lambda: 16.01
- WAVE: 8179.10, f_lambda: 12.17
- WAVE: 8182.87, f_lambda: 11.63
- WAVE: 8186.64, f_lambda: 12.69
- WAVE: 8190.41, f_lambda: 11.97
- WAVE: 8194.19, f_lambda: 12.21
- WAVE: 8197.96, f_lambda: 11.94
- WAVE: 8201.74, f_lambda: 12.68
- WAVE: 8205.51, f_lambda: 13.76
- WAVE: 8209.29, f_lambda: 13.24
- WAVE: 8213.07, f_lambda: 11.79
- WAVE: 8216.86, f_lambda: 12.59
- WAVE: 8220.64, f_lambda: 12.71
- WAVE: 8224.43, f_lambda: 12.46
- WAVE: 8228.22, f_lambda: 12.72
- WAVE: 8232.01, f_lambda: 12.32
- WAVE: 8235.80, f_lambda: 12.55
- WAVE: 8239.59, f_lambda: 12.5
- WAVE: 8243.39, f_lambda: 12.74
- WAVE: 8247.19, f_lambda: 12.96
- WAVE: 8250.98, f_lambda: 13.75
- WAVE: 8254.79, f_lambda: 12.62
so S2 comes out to 6.3 angstrom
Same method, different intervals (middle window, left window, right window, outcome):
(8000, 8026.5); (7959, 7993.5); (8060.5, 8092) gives 8.41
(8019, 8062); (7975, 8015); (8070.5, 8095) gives 5.22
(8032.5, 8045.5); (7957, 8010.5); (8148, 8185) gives 4.60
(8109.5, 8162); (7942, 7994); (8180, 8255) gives 6.45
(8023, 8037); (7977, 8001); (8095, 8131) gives 3.78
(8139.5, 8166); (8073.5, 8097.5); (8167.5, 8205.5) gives -3.18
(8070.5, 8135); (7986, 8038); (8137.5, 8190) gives 8.72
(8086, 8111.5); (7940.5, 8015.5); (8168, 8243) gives 5.32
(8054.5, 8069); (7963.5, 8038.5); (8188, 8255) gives 3.77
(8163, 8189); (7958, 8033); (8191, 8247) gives 0.51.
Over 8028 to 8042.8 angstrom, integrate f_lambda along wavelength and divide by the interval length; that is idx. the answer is 12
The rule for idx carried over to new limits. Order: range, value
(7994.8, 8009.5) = 15.5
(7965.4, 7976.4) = 36.3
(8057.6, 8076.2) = 12.2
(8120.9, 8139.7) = 12.1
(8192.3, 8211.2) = 12.8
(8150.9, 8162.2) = 16.4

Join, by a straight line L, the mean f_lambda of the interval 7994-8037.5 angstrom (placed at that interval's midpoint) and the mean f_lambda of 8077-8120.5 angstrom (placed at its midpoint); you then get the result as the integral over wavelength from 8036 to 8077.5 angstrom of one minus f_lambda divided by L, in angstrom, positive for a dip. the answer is 2.71 angstrom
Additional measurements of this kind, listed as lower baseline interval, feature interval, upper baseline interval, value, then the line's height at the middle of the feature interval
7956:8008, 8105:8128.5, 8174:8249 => 5.06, 16.1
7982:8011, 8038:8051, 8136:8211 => 2.87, 16.4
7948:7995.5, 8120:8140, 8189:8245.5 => 4.68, 15.9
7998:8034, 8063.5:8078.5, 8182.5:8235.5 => 0.94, 12.8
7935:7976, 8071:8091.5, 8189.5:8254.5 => 5.48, 17.2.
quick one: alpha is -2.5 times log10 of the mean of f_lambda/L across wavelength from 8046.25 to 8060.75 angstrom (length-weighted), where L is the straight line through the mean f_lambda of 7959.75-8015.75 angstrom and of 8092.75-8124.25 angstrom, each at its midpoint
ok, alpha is 0.23 mag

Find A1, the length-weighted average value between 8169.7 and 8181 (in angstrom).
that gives 14.7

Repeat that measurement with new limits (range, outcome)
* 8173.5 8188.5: 13.1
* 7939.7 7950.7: 15.5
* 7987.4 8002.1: 22.1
